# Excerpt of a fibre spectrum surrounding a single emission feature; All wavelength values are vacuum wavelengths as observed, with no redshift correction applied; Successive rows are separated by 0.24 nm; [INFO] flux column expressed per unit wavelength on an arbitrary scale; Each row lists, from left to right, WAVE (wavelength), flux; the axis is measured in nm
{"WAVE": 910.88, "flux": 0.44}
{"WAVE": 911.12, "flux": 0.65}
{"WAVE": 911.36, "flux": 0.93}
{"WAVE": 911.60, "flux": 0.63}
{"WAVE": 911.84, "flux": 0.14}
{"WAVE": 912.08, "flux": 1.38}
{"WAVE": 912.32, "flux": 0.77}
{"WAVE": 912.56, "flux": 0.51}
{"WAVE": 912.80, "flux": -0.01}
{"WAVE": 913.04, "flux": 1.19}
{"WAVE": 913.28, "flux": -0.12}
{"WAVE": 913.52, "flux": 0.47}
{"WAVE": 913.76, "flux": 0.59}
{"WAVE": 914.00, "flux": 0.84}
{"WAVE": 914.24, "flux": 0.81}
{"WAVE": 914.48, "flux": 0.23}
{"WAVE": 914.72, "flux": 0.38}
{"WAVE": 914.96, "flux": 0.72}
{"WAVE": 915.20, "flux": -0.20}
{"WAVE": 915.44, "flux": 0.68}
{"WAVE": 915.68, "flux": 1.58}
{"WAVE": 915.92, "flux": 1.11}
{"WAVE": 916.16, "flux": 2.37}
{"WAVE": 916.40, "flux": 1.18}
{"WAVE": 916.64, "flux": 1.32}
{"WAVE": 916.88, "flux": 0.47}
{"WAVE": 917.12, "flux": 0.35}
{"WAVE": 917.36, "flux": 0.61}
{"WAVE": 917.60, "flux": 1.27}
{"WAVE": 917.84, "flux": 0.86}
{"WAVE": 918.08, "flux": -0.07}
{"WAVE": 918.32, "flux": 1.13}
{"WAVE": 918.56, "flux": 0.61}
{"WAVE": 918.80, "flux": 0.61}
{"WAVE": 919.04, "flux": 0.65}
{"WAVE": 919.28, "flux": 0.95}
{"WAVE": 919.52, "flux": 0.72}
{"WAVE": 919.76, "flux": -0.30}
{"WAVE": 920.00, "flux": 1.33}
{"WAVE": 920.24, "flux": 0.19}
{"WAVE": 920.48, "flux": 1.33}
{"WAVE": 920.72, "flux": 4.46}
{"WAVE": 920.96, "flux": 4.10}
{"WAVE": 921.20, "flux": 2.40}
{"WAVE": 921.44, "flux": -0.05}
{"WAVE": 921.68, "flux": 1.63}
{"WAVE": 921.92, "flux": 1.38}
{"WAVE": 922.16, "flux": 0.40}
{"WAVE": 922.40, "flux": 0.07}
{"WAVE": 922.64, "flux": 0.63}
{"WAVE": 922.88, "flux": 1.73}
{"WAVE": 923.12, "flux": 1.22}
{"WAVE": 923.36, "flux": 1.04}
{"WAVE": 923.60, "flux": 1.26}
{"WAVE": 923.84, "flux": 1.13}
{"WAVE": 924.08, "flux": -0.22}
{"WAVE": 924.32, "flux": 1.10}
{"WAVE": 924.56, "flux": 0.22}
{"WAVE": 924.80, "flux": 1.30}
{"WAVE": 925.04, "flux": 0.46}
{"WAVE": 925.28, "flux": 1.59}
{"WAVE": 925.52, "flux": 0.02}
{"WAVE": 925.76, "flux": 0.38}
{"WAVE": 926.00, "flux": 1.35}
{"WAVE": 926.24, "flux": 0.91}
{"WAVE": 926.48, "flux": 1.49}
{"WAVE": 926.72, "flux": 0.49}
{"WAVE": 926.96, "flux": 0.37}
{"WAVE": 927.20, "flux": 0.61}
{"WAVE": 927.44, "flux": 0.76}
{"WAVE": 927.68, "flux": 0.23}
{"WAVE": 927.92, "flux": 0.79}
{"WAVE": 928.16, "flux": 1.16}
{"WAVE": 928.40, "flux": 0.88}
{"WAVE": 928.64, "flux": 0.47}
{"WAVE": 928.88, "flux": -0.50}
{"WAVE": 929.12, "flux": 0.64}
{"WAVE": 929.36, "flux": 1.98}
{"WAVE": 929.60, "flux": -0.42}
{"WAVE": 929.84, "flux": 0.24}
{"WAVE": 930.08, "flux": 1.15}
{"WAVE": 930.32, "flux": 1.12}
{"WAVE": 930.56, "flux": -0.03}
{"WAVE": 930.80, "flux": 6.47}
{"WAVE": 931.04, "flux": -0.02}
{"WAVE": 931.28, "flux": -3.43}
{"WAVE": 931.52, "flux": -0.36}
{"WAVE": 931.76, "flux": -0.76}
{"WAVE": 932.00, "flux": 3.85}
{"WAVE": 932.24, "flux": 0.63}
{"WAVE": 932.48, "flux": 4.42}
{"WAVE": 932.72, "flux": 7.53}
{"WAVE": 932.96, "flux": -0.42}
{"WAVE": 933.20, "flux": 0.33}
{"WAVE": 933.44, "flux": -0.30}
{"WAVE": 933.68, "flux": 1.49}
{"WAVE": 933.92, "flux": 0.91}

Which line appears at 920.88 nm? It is Hbeta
